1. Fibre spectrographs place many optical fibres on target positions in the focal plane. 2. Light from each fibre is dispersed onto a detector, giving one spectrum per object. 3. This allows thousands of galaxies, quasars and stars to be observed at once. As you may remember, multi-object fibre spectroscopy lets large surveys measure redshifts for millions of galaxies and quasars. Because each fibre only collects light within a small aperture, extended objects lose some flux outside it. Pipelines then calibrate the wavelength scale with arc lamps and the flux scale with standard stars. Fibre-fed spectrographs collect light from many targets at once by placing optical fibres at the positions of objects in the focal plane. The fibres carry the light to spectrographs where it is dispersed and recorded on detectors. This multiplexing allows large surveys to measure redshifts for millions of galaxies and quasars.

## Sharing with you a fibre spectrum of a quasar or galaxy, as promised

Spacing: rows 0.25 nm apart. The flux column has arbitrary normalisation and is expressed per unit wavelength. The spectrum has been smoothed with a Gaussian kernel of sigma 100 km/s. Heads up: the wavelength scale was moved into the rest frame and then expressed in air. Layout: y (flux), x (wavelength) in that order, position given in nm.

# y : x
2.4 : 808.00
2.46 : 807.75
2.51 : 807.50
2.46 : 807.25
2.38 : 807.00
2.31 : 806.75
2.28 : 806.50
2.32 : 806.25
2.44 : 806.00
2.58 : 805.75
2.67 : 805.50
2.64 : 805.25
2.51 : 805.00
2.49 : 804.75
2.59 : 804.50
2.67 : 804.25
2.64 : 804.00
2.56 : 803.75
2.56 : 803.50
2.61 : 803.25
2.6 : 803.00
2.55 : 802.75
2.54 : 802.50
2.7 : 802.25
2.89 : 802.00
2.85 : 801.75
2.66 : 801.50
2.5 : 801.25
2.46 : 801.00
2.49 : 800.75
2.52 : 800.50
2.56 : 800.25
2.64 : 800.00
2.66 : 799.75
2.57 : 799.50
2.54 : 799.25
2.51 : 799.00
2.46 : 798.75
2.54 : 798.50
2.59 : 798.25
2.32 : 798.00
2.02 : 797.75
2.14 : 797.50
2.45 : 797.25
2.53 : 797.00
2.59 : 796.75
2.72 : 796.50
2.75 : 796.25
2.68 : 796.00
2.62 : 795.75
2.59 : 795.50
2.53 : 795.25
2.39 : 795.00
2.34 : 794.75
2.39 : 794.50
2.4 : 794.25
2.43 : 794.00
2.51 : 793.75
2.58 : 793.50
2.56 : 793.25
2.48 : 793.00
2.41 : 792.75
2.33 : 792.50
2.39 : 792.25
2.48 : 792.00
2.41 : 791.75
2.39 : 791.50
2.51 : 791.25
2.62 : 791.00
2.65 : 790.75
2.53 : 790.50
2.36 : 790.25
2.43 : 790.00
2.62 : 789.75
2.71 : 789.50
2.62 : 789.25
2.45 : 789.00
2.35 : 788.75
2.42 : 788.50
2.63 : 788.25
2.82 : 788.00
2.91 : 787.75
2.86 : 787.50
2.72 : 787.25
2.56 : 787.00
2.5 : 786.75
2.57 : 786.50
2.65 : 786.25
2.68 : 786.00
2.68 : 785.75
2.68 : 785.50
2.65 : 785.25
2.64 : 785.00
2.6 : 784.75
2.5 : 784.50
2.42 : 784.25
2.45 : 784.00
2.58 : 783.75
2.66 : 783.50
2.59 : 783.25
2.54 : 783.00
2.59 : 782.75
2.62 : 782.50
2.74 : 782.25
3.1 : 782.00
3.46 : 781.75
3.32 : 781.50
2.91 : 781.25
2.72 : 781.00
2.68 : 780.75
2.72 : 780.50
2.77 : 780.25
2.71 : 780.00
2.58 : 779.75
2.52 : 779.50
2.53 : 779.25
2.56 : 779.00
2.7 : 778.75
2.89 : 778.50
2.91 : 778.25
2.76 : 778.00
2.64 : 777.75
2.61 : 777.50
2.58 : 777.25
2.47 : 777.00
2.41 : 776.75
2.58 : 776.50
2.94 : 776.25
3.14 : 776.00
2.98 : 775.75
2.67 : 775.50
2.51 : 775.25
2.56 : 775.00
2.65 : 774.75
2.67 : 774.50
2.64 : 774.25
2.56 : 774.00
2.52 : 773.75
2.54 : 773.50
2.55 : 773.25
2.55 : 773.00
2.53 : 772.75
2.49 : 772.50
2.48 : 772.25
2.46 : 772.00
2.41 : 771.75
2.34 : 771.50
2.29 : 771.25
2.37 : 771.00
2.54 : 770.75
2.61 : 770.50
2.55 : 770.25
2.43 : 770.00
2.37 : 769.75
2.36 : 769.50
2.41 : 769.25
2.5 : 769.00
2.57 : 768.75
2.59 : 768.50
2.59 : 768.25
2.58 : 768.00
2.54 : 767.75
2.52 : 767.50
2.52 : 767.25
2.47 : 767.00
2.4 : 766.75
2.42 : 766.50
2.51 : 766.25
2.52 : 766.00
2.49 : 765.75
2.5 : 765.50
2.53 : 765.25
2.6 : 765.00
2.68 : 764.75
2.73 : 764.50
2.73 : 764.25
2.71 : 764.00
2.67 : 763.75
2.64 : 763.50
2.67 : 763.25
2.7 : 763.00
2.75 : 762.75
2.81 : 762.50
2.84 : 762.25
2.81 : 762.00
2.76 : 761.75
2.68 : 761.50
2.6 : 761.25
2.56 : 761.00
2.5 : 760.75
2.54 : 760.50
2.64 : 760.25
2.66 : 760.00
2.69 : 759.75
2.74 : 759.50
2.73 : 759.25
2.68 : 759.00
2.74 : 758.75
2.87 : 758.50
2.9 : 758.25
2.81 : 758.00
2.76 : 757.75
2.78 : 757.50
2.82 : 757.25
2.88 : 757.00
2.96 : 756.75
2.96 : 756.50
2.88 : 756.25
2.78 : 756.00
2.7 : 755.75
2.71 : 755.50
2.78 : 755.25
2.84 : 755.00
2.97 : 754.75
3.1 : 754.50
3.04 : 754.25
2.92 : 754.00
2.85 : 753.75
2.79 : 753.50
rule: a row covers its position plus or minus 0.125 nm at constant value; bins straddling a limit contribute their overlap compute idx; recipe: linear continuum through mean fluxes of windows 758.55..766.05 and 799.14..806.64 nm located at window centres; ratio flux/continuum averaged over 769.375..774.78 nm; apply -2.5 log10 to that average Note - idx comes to 0.06 mag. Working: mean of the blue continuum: 2.67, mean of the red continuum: 2.58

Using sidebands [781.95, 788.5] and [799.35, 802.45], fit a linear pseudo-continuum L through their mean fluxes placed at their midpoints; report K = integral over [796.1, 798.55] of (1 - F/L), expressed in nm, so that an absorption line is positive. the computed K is 0.15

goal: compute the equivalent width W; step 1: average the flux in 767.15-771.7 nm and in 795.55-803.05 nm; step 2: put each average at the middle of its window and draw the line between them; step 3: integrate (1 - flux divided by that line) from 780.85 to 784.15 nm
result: -0.36 nm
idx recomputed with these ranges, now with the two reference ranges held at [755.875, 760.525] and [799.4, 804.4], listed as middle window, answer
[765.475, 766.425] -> 0.10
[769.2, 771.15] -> 0.12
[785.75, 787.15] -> 0.03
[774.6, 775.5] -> 0.05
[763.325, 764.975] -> 0.03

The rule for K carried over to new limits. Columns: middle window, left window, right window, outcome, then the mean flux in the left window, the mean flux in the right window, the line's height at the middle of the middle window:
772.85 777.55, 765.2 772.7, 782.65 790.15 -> -0.215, 2.48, 2.6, 2.52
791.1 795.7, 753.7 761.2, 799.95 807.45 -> 0.268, 2.79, 2.55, 2.61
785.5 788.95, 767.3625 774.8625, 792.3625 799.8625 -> -0.201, 2.51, 2.49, 2.49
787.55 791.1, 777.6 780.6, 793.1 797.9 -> -0.033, 2.69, 2.48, 2.56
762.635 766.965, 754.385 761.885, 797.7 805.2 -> 0.216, 2.77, 2.57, 2.74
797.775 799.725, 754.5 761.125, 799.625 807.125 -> 0.072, 2.77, 2.56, 2.58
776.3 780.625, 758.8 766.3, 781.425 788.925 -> 0.037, 2.66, 2.68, 2.67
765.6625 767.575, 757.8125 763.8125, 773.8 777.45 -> 0.150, 2.71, 2.66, 2.69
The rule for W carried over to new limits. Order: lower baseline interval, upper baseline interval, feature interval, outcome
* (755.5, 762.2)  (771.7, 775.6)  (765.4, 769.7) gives 0.22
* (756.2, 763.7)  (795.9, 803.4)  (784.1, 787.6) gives 0.00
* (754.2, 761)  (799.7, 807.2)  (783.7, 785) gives 0.07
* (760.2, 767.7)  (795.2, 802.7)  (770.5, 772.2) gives 0.12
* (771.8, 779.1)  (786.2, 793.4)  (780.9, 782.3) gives -0.25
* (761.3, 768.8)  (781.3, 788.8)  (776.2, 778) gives 0.04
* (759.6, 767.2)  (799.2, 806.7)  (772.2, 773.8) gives 0.05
